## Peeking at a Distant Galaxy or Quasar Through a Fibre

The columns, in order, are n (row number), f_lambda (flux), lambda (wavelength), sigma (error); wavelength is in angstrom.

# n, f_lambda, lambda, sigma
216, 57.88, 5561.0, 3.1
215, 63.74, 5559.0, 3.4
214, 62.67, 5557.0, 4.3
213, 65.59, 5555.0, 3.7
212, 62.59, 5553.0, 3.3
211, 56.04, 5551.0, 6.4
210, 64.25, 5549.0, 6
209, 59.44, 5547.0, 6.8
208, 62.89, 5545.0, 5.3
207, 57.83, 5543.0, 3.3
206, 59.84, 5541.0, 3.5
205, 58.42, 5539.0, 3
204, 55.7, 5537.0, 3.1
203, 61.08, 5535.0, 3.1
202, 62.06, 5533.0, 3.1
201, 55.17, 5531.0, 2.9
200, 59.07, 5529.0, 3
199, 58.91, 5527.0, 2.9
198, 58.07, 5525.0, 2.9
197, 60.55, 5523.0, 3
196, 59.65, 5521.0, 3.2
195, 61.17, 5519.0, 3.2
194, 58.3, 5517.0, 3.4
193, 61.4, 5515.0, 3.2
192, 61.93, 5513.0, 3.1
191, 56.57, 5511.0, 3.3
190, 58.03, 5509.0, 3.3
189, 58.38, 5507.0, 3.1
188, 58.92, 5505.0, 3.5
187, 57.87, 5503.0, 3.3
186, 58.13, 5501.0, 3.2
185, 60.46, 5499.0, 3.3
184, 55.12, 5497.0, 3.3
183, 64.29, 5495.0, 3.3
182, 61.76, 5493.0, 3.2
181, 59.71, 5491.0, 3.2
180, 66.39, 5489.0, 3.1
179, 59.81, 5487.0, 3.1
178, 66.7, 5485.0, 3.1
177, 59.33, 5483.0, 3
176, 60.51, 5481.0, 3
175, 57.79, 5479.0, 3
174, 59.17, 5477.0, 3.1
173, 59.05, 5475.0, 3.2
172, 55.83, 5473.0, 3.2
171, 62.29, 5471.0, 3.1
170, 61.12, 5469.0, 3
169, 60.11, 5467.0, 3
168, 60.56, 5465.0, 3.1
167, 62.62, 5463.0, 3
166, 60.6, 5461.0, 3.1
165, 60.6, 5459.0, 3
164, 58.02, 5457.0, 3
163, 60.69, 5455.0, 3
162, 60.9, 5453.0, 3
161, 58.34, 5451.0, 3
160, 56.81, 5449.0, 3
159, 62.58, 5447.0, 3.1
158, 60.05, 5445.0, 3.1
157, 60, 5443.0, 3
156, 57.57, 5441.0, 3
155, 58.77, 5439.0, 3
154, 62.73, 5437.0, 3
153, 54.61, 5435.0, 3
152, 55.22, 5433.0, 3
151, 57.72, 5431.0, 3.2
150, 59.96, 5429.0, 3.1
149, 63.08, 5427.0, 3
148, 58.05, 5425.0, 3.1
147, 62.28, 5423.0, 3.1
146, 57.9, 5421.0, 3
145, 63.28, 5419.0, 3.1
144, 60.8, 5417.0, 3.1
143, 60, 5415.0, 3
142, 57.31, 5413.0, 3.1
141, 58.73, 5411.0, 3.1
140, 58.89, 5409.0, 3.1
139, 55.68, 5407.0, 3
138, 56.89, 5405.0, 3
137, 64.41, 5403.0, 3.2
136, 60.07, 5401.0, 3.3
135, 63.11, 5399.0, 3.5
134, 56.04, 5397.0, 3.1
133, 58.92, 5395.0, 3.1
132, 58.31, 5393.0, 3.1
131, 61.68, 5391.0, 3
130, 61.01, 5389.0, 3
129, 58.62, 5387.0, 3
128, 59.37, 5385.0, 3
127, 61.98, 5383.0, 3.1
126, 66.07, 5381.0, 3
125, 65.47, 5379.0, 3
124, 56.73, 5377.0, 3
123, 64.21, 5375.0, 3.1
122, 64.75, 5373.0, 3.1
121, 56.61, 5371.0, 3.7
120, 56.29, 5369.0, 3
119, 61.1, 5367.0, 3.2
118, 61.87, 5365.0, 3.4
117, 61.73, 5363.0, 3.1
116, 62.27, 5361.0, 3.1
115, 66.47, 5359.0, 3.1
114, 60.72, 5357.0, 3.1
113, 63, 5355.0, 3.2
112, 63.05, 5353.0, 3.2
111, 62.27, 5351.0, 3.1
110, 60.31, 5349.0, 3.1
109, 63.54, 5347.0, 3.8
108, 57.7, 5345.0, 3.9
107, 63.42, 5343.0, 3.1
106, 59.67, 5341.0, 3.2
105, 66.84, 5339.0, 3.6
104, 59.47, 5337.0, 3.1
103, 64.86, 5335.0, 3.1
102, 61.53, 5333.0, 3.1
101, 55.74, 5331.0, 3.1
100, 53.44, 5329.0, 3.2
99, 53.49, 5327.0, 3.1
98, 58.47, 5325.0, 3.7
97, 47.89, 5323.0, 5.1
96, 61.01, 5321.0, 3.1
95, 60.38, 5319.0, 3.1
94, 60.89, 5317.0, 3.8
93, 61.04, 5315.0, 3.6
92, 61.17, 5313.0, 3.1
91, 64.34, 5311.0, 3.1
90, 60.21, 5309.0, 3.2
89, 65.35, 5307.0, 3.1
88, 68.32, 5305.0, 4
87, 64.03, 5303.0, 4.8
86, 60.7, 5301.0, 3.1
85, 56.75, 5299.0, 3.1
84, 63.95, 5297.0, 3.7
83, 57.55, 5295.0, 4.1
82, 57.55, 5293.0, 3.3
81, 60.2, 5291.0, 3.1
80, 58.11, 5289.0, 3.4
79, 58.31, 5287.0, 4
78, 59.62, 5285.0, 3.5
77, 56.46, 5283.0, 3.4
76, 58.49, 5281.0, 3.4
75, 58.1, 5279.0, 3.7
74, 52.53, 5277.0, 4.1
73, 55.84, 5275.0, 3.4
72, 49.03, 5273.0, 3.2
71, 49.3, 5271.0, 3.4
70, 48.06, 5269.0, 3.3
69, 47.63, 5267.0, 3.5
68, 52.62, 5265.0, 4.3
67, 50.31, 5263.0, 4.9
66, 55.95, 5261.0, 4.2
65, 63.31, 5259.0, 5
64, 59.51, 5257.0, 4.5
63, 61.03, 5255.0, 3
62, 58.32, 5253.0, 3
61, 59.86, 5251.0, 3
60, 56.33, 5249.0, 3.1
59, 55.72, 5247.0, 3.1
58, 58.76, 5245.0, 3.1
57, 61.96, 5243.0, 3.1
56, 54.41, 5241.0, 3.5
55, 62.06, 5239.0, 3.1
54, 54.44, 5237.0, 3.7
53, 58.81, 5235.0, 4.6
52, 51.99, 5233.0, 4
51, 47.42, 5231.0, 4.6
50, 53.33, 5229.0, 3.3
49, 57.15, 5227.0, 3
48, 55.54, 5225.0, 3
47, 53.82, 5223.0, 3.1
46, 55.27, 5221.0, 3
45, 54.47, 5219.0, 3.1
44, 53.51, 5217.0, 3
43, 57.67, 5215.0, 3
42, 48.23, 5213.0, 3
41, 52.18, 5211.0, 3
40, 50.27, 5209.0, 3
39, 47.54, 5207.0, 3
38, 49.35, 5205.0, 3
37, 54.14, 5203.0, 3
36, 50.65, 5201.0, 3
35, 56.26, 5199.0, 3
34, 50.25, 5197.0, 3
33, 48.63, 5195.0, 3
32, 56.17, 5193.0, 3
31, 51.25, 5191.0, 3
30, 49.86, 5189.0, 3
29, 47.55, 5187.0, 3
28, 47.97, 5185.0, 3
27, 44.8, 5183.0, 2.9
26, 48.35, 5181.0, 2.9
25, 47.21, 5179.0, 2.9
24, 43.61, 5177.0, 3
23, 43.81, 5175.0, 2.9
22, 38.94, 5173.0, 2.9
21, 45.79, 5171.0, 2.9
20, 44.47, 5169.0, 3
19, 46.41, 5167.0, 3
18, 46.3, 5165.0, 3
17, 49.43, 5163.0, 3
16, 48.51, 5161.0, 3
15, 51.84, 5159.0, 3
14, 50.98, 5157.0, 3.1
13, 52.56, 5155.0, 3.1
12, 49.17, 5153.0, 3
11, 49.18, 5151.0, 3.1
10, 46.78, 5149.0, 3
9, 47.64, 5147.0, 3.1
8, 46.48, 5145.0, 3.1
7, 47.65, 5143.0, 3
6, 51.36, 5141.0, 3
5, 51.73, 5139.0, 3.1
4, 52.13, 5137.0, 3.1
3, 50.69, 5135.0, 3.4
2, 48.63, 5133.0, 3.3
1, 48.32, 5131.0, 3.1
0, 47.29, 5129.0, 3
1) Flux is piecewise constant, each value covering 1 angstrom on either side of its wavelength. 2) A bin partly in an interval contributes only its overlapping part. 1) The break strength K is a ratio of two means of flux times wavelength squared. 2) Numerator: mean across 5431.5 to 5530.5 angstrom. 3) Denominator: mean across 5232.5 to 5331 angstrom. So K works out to 1.12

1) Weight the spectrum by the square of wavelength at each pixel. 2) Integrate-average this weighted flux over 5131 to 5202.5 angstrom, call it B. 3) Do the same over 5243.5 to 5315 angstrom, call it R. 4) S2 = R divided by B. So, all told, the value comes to 1.24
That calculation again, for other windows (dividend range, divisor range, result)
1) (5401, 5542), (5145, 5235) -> 1.33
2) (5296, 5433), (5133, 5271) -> 1.25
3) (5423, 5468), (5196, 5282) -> 1.18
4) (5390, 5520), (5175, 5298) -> 1.20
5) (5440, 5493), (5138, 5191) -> 1.42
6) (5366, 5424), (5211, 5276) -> 1.16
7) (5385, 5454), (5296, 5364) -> 1.01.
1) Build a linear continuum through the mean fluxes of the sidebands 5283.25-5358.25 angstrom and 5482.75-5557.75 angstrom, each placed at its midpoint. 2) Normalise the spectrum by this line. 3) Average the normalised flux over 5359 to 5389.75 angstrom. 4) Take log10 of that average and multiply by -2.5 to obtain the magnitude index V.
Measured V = -0.02 mag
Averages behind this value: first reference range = 60.4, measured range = 61.4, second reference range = 60.1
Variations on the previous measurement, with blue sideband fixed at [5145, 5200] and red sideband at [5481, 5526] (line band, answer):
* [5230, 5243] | -0.099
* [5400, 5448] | -0.040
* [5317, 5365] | -0.115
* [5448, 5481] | -0.018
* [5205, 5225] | -0.058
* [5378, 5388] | -0.120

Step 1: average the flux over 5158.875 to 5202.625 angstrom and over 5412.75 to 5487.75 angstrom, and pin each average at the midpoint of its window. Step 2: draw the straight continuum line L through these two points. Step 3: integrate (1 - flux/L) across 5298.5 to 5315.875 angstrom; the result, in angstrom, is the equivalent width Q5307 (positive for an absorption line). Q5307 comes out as -2.9 angstrom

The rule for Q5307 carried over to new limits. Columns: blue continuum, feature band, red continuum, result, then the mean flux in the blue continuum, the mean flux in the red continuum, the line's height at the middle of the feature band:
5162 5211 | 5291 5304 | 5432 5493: -1.7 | 48.4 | 60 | 53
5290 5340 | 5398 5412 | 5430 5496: 0.1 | 60.2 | 60.1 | 60.1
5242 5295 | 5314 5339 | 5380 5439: -0.4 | 56.3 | 59.7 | 57.7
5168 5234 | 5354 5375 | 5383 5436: -1.5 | 50.2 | 59.4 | 57.4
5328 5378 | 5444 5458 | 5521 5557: 0.2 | 61.1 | 59.9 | 60.5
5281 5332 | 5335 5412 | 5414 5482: -1.9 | 59.4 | 59.7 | 59.5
